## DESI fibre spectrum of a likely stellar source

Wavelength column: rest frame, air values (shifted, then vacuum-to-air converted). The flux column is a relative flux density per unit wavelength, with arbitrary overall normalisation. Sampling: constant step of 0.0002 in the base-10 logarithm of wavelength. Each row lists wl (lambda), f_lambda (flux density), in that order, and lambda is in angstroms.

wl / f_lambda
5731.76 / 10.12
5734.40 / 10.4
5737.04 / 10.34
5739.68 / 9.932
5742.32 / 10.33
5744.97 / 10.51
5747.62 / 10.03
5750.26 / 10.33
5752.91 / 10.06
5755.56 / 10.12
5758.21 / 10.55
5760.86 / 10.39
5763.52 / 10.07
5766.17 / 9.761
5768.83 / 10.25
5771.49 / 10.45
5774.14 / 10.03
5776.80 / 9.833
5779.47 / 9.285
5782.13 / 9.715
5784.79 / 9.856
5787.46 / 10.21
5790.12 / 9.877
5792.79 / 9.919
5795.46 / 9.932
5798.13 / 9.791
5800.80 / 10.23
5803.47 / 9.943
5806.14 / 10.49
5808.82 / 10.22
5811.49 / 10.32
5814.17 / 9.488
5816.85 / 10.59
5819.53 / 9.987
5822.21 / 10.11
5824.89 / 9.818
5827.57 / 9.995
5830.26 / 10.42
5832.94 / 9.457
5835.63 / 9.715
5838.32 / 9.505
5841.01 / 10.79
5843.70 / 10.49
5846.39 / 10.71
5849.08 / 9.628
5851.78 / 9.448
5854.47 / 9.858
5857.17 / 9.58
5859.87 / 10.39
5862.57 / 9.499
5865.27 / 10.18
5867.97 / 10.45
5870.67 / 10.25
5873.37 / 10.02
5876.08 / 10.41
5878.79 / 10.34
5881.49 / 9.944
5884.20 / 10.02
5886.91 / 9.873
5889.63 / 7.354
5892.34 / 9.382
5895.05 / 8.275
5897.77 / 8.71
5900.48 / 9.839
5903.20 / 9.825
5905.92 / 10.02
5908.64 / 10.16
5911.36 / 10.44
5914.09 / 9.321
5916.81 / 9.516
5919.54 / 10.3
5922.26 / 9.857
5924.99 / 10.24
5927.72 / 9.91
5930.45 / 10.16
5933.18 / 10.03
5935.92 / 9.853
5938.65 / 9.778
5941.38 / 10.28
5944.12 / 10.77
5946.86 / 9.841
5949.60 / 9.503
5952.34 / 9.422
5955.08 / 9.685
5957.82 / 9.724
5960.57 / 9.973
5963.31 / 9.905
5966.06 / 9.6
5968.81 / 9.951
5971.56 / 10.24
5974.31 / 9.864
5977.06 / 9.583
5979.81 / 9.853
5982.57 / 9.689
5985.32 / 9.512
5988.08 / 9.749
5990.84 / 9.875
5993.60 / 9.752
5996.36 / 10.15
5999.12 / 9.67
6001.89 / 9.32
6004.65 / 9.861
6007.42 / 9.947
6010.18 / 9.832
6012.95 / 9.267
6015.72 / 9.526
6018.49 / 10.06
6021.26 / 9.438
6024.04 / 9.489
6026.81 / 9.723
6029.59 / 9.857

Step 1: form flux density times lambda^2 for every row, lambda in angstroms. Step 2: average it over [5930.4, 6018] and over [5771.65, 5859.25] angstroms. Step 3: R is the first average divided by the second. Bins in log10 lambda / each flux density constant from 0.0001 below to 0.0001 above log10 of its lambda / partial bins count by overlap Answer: 1.04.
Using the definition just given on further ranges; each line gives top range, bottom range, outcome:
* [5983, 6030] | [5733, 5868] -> 1.03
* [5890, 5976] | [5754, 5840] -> 1.02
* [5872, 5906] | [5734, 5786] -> 0.98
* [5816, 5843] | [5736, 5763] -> 1.01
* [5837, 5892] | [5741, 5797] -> 1.02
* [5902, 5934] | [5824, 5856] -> 1.03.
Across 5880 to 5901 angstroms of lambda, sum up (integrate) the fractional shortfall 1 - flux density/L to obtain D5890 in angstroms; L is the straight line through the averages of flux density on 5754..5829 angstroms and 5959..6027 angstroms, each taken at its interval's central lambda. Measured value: 1.6 angstroms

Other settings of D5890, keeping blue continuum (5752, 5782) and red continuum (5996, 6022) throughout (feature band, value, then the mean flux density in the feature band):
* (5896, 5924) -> 0.2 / 9.78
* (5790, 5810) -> -0.1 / 10.1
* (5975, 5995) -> 0.0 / 9.72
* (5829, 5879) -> -0.6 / 10.1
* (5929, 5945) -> -0.5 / 10.1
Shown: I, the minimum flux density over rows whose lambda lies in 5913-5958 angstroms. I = 9.321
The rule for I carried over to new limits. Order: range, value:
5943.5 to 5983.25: 9.422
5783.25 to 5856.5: 9.448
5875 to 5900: 7.354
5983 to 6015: 9.267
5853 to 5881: 9.499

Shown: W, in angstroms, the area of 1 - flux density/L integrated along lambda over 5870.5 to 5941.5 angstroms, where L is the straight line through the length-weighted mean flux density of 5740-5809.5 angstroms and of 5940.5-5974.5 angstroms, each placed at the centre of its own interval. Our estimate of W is 1.3 angstroms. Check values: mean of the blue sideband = 10.1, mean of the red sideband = 9.9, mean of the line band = 9.77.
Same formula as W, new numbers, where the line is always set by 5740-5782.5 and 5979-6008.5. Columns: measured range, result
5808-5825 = -0.1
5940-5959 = -0.1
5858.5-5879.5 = -0.5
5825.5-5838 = 0.2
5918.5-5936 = -0.4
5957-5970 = 0.0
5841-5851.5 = -0.3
